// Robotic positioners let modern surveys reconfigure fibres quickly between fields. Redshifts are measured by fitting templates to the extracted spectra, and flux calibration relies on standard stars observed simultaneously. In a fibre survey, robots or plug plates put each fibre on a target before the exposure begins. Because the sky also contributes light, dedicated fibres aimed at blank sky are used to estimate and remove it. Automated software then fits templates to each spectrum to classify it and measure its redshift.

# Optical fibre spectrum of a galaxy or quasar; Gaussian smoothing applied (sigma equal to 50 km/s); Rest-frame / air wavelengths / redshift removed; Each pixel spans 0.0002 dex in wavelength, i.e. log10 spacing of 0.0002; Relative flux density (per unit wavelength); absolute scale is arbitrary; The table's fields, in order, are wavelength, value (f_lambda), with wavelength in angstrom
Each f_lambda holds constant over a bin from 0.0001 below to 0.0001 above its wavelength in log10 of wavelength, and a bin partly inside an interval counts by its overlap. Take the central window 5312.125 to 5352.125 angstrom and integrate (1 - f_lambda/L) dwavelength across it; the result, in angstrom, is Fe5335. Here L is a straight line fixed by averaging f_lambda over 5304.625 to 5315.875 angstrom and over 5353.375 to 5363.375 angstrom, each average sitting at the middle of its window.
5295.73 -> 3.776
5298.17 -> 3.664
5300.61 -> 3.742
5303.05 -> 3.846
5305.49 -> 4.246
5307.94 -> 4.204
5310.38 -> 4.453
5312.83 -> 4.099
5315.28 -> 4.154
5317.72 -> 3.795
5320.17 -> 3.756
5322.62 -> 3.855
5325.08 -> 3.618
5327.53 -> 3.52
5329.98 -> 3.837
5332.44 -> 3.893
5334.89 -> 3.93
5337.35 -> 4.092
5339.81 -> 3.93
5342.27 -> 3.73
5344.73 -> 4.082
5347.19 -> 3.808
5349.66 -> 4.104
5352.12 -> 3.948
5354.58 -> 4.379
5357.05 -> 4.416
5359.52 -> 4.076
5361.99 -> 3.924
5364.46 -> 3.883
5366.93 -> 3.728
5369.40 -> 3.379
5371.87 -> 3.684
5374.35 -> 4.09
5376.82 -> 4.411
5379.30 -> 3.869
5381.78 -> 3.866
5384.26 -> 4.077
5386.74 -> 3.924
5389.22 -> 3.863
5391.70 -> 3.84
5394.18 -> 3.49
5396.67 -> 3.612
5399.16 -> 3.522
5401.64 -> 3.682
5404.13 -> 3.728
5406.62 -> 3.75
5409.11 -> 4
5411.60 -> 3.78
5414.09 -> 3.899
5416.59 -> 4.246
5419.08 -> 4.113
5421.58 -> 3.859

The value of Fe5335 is 3.1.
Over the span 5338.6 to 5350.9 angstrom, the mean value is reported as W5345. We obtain 3.93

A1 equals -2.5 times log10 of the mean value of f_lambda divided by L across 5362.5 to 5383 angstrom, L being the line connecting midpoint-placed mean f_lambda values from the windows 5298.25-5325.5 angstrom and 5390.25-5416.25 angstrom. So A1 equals -0.01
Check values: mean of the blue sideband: 3.98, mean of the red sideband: 3.75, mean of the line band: 3.87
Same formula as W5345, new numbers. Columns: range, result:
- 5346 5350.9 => 3.96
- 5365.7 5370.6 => 3.56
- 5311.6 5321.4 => 3.95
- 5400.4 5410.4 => 3.79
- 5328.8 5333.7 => 3.87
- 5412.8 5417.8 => 4.07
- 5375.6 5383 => 4.05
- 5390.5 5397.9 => 3.65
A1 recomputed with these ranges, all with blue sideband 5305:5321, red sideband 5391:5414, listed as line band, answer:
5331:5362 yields -0.02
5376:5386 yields -0.06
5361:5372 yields 0.04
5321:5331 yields 0.10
